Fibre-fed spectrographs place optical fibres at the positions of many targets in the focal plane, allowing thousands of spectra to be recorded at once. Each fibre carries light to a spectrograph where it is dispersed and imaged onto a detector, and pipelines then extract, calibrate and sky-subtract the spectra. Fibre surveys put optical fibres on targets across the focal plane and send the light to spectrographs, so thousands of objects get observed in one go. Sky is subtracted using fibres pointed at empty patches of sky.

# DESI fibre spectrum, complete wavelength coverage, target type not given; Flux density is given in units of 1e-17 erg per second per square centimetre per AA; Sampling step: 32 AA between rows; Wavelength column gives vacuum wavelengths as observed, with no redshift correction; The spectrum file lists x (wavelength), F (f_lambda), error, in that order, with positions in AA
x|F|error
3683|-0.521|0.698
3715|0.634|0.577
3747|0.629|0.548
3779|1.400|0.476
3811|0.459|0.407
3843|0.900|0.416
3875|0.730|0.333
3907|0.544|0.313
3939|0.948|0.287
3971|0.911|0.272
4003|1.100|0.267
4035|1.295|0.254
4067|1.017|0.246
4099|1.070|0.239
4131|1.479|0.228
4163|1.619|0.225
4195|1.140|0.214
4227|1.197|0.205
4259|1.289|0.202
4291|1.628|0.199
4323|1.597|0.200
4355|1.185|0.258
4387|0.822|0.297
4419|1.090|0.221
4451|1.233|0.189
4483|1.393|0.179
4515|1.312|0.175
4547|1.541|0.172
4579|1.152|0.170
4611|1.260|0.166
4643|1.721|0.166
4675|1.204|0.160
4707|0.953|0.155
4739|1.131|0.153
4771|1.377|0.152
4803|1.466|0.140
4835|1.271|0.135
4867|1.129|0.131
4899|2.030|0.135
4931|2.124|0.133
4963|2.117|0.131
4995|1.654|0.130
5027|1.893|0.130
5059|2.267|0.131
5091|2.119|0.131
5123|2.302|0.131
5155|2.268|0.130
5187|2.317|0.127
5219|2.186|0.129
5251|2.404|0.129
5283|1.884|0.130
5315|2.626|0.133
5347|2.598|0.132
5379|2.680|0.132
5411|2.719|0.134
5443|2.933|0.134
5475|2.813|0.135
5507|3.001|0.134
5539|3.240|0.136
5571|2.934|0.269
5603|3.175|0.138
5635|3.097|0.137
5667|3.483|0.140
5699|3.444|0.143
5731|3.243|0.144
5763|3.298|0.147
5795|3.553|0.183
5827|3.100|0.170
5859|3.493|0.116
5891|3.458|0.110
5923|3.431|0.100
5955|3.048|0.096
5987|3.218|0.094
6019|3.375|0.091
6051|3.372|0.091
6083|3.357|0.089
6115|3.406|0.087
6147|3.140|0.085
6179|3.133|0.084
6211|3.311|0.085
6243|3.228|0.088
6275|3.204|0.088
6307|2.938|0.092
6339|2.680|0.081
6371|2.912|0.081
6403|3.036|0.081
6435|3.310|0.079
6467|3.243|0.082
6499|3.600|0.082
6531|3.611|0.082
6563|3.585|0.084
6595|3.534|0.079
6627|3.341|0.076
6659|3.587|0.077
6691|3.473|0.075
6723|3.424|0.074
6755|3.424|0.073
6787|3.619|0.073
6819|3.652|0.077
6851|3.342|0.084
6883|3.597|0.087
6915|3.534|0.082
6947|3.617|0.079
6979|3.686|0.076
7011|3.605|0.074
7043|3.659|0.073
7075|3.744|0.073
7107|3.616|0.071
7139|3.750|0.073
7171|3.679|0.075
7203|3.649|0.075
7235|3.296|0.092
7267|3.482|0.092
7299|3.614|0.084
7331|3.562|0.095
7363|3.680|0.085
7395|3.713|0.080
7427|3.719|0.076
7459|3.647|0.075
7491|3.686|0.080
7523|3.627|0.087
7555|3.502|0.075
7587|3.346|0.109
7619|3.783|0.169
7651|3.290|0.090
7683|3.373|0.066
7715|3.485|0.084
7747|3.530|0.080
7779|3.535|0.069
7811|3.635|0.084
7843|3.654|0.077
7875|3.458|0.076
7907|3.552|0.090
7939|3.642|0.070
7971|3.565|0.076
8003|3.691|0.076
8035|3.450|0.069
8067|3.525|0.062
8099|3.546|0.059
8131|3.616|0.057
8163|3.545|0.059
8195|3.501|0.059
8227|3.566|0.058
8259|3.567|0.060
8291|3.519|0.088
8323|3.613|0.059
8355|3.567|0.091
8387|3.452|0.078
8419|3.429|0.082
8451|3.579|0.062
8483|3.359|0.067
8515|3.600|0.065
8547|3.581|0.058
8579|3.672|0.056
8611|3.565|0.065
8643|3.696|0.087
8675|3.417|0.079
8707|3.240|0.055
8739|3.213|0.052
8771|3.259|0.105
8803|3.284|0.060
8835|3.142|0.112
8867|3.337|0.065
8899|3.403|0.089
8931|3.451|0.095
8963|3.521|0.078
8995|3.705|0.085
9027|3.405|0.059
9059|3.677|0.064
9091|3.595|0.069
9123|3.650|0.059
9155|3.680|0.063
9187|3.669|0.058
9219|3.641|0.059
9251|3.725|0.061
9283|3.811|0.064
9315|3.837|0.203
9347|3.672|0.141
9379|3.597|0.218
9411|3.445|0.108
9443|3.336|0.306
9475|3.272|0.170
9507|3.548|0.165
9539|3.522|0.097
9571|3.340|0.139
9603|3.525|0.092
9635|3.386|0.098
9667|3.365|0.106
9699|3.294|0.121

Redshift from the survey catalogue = 0.23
